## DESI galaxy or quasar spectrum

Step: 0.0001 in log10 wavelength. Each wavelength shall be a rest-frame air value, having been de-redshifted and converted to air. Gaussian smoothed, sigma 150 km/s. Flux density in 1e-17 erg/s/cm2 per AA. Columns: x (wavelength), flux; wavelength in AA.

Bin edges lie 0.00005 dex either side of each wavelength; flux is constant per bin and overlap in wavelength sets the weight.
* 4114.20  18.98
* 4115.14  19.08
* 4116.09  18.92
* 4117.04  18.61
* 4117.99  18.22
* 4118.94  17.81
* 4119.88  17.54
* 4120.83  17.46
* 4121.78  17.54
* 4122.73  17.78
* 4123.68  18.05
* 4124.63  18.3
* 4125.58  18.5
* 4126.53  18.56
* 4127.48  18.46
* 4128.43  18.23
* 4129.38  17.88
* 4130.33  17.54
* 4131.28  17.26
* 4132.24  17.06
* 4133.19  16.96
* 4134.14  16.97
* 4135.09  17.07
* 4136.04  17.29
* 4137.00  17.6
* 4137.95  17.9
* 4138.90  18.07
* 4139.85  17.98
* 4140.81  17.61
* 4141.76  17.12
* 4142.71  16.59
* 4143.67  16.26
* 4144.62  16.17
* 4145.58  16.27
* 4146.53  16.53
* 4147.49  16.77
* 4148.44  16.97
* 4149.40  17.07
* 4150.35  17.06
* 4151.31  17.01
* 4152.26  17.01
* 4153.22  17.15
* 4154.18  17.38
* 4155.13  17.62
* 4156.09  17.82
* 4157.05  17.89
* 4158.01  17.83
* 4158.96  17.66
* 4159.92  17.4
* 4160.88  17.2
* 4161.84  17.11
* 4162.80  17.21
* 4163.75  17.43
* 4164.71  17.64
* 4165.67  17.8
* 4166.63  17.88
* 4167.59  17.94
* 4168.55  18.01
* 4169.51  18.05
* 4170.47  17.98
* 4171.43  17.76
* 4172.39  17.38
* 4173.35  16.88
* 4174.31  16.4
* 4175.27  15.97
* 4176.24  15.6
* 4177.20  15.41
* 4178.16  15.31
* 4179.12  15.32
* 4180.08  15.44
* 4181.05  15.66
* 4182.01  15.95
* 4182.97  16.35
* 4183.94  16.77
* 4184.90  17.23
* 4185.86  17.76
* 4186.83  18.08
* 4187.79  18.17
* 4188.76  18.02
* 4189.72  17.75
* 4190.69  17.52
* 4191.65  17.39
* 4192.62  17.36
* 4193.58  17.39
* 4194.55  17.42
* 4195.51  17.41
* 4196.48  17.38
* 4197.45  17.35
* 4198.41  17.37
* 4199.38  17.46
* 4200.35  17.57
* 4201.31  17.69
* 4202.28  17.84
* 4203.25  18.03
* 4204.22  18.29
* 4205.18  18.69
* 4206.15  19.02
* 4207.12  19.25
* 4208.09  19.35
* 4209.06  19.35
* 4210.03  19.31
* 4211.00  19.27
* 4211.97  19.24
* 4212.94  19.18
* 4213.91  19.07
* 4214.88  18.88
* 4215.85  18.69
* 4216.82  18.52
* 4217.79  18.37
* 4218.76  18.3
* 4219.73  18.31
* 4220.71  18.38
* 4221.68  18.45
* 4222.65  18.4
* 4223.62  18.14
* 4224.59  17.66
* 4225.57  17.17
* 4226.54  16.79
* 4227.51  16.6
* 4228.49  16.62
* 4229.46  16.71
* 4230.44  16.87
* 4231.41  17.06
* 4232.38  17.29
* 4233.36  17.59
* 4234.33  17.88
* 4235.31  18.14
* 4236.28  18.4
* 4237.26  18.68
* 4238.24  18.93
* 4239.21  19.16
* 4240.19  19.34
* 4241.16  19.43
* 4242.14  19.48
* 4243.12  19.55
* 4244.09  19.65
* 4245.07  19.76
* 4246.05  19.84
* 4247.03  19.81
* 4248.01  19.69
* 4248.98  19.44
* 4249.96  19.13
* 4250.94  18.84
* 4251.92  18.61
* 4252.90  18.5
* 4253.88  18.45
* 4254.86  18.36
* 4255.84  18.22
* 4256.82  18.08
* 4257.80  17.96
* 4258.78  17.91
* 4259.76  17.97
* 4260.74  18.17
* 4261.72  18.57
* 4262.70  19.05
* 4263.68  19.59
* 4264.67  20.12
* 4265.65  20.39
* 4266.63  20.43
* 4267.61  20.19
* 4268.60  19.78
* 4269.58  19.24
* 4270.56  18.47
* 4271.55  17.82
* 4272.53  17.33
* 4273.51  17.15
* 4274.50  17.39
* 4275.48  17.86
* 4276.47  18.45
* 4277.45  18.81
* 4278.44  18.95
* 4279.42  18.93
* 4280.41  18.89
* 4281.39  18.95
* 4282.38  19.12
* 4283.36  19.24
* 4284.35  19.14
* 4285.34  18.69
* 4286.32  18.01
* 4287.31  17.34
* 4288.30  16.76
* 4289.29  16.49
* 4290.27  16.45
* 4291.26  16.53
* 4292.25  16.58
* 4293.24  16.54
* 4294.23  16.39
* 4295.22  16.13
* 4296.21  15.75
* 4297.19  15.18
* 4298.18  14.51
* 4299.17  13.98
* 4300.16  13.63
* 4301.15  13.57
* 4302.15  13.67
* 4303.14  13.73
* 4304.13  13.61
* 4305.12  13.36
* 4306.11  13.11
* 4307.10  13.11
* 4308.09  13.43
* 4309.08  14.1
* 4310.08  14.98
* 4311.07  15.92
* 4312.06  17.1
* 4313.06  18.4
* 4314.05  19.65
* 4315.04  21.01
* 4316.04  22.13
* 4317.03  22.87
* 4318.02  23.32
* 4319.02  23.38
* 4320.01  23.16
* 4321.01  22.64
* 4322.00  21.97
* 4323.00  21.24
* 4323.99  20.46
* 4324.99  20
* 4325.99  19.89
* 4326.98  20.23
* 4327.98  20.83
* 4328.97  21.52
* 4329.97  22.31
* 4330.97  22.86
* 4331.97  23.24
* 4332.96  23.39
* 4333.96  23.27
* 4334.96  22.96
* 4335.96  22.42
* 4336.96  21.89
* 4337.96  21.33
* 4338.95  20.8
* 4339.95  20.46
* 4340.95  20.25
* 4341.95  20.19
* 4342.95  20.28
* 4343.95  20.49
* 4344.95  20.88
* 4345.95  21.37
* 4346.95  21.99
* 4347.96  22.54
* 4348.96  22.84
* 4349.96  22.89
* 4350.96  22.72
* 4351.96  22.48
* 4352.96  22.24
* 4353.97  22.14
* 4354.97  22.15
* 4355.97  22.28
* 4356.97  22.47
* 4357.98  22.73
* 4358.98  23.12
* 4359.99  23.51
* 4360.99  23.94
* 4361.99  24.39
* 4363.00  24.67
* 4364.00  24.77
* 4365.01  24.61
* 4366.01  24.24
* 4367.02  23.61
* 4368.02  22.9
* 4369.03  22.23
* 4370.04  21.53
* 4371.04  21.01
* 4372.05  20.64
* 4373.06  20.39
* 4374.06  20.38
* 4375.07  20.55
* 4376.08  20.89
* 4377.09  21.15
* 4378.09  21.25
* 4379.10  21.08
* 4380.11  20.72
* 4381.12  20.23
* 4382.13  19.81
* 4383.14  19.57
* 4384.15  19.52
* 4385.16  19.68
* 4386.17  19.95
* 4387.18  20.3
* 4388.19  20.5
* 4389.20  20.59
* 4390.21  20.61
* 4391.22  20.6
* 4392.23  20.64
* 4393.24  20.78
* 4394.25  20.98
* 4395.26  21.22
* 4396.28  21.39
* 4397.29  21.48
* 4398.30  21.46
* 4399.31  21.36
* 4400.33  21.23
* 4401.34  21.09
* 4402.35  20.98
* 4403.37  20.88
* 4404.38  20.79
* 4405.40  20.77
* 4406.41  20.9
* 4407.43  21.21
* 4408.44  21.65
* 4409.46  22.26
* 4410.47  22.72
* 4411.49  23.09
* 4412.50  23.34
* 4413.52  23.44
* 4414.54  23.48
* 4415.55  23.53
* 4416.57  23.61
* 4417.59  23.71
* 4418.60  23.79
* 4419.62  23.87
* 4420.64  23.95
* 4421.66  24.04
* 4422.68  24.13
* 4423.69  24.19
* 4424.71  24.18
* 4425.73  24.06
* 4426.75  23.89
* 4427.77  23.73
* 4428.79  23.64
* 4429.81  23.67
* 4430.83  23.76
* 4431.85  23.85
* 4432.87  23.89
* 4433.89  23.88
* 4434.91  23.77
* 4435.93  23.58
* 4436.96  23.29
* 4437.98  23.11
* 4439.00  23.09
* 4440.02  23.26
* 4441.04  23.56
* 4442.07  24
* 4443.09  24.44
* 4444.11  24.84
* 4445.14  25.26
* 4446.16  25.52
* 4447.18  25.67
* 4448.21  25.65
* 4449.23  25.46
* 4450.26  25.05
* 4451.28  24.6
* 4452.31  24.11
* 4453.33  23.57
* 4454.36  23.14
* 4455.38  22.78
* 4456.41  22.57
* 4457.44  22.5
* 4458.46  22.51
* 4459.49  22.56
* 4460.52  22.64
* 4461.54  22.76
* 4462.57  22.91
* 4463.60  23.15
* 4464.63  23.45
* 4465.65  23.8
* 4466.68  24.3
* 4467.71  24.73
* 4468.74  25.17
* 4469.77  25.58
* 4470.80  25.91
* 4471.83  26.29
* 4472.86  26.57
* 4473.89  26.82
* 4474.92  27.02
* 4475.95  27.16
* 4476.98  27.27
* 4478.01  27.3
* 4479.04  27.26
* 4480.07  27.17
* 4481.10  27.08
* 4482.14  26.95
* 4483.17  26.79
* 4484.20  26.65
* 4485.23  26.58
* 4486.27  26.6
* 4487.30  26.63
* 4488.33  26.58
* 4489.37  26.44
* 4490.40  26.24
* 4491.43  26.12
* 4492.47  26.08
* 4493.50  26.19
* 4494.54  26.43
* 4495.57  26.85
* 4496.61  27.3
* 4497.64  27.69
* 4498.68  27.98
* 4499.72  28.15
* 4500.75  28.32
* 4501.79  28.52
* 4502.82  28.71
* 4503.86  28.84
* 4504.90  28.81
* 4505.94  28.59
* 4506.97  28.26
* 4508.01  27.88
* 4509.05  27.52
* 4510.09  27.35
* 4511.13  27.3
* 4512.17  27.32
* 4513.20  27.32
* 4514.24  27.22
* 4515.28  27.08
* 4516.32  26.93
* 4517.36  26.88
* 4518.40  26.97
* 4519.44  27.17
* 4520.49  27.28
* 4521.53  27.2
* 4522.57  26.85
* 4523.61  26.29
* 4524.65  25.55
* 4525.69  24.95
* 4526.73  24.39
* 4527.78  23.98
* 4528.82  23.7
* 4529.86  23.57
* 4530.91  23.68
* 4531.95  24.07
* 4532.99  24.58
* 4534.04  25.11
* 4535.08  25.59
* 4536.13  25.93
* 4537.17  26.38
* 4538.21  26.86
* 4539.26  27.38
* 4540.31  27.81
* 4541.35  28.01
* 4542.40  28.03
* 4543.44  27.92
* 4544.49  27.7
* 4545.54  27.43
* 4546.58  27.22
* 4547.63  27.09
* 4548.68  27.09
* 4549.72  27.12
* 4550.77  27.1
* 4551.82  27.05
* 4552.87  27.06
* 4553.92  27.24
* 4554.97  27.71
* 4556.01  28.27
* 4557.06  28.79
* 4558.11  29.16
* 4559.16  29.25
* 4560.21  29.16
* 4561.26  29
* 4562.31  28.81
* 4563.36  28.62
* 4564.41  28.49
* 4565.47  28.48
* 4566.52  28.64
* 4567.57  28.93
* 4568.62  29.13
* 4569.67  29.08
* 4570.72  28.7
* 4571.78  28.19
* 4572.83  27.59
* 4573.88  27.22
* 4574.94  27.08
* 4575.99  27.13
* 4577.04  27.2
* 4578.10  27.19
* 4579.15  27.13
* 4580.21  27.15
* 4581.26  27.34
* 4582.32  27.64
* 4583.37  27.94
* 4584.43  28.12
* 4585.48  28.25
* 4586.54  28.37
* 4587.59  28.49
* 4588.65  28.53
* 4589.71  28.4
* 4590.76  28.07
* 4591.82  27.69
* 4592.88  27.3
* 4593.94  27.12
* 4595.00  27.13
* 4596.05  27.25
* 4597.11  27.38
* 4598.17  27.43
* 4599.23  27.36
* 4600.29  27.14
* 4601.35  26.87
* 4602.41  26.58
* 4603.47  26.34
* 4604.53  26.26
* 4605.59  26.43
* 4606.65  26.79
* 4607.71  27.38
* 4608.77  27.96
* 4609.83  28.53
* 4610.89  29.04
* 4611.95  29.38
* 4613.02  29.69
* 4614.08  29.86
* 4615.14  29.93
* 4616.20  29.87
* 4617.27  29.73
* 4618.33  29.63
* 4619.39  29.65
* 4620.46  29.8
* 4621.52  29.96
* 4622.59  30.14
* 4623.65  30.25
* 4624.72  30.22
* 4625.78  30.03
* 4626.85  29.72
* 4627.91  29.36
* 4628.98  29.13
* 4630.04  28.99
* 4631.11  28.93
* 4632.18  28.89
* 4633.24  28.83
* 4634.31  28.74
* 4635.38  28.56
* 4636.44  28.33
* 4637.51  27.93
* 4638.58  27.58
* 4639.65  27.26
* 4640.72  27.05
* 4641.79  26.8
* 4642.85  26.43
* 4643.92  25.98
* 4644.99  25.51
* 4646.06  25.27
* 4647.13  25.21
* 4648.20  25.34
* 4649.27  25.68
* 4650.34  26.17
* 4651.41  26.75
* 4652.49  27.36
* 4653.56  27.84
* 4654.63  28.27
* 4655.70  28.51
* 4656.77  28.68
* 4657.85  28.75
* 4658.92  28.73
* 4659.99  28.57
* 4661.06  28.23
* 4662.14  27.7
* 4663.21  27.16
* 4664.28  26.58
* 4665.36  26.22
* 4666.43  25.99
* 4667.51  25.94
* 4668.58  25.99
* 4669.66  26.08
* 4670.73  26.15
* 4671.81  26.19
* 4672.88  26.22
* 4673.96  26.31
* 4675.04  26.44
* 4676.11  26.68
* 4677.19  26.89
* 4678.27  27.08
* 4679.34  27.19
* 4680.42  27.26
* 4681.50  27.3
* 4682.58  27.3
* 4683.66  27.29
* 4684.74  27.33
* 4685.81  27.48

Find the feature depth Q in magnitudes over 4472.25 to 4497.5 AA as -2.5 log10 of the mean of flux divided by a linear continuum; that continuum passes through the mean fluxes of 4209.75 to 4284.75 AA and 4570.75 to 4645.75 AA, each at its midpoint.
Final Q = -0.08 mag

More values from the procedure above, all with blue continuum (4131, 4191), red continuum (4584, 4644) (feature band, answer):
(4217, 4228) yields 0.04 mag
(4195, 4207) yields 0.01 mag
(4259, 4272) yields 0.03 mag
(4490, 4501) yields -0.07 mag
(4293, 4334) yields 0.15 mag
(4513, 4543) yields 0.00 mag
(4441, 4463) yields 0.02 mag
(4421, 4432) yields -0.01 mag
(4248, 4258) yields 0.04 mag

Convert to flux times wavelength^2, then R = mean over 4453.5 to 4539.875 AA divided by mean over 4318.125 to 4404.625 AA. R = 1.3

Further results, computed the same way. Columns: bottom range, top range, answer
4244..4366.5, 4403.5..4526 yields 1.39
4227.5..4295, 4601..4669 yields 1.80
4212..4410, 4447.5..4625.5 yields 1.52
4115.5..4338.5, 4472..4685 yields 1.78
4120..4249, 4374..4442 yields 1.39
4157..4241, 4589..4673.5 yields 1.91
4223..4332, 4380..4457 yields 1.33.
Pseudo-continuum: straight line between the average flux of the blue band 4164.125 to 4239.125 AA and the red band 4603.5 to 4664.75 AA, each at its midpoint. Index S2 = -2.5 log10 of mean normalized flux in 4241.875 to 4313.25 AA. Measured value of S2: 0.116 mag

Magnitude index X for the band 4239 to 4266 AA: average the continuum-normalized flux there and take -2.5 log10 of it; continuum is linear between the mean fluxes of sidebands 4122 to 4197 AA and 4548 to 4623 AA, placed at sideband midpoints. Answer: 0.033 mag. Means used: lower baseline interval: 17.3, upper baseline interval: 28.1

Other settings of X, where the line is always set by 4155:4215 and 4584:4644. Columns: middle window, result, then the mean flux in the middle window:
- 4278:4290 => 0.10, 18.3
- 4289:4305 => 0.32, 15.1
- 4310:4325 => 0.01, 20.7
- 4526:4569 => -0.02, 27.1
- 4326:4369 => -0.04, 22.4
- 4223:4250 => 0.03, 18.4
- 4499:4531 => -0.04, 26.9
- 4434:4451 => -0.01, 24.3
